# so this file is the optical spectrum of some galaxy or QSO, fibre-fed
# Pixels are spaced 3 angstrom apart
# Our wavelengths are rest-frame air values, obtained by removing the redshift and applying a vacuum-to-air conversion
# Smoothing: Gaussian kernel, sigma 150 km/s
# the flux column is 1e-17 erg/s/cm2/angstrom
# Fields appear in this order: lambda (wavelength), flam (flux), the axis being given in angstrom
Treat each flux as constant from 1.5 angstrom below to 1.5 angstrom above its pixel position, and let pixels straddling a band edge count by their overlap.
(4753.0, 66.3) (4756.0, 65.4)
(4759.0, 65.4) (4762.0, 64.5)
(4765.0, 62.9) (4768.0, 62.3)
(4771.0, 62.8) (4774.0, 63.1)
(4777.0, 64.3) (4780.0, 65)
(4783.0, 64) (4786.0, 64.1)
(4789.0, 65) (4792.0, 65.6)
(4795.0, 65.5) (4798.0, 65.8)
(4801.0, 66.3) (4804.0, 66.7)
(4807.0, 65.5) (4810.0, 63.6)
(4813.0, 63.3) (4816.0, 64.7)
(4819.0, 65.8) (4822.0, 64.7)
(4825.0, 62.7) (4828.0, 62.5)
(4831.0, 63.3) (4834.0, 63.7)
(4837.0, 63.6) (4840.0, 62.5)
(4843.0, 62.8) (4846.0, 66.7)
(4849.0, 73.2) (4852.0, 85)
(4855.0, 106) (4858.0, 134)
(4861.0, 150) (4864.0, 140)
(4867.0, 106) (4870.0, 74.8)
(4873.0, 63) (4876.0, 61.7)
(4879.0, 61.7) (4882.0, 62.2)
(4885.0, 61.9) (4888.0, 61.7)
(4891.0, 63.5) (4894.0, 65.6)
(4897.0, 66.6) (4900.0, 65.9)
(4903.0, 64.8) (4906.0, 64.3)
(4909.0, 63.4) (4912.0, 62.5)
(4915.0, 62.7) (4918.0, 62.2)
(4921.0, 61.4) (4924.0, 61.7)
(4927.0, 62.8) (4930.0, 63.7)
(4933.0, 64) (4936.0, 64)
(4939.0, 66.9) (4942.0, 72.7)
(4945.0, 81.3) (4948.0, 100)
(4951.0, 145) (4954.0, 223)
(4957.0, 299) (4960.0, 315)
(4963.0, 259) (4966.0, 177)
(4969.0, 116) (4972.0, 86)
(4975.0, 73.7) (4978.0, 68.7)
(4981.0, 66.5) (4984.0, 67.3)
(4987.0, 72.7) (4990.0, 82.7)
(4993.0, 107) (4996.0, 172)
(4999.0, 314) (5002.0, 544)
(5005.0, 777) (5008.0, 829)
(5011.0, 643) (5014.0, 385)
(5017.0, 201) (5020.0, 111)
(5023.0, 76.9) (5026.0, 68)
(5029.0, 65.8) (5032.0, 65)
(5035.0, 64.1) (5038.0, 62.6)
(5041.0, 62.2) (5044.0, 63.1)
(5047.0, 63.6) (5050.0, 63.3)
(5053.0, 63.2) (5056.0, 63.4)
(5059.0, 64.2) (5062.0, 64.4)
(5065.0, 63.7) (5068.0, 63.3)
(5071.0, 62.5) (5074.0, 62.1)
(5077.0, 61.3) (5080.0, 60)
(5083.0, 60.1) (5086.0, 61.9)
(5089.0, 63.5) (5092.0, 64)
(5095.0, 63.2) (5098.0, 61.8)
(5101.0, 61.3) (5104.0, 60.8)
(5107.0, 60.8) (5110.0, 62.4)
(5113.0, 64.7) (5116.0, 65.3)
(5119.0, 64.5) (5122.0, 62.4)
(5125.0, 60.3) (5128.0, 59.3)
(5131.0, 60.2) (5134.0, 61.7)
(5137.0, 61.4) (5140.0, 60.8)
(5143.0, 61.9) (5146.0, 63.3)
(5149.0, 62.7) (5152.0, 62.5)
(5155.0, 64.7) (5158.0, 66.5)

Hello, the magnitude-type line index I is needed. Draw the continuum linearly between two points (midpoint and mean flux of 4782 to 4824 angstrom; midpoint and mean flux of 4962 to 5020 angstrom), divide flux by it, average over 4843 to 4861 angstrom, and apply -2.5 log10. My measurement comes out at 0.23 mag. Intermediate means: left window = 65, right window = 261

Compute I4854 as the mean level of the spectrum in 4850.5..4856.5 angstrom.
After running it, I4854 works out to 95.5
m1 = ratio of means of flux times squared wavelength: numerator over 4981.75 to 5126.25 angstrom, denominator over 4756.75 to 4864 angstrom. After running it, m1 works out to 2.06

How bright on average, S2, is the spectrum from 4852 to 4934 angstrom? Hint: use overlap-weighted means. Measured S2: 75.7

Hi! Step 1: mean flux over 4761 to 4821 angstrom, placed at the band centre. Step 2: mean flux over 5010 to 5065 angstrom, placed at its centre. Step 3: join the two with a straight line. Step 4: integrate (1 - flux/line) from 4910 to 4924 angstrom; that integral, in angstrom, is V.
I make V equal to 4.55 angstrom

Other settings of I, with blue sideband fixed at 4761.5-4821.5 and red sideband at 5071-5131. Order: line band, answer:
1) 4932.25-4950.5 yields -0.24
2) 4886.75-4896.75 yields 0.00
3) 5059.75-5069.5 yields -0.03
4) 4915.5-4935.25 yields 0.01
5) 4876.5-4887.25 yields 0.03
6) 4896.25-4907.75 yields -0.03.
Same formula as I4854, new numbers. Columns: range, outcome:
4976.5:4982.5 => 67.6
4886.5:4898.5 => 64.3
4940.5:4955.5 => 124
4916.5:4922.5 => 61.8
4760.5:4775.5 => 63.1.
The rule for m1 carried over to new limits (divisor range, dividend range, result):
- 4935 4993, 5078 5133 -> 0.51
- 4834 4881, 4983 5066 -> 2.34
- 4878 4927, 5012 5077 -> 1.54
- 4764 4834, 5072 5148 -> 1.09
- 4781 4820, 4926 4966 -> 2.32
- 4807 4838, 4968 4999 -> 1.70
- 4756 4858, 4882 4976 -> 1.59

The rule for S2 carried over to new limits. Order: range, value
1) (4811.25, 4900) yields 75.8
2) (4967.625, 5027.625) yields 243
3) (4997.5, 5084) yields 178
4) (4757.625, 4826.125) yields 64.5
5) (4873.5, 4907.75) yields 63.6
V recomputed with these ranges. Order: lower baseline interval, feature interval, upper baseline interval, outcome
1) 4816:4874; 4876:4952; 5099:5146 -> 8.3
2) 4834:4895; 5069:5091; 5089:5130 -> 1.0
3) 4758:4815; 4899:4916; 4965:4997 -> 4.1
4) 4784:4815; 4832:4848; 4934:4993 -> 3.2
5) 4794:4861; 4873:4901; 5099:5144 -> 2.8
